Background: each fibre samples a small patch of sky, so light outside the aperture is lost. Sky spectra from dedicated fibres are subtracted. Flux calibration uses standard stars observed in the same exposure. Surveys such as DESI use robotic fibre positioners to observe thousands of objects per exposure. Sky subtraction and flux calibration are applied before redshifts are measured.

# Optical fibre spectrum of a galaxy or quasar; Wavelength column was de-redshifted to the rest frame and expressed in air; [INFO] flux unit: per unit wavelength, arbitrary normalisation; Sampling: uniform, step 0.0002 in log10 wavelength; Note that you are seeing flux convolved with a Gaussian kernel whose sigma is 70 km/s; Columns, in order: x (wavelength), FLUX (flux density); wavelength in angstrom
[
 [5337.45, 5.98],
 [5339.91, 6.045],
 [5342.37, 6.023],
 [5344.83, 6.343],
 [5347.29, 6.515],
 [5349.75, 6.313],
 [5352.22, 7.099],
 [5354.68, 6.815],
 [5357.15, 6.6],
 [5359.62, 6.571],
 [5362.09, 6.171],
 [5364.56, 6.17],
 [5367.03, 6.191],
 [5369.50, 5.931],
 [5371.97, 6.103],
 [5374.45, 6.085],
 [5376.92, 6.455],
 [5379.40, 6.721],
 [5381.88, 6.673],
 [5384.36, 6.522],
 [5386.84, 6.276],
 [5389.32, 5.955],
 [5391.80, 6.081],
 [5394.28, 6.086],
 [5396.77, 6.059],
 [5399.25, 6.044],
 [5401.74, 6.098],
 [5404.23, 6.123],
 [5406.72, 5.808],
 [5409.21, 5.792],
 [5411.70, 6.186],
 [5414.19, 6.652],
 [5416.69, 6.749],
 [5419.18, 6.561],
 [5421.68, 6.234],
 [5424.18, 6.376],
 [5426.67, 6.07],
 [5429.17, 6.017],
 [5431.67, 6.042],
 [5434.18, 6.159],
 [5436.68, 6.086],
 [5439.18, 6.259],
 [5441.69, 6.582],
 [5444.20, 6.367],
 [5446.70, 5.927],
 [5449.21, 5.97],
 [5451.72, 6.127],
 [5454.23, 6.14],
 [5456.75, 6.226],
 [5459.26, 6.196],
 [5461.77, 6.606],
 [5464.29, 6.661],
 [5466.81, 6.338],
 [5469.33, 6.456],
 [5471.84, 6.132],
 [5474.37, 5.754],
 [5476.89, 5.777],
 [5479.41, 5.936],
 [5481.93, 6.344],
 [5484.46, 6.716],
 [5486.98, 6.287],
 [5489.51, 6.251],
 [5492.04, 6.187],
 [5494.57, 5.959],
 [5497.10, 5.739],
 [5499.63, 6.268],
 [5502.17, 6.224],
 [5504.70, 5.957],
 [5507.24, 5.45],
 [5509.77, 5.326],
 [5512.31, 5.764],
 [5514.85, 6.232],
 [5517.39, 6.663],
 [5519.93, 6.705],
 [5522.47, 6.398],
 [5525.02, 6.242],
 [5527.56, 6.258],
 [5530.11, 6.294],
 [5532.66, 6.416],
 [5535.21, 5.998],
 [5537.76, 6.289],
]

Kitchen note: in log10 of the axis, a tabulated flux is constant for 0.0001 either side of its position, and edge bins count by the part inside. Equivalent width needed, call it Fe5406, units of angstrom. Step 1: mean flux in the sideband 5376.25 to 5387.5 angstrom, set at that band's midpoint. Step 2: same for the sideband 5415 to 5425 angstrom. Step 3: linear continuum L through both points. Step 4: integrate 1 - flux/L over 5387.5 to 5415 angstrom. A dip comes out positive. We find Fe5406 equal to 1.85 angstrom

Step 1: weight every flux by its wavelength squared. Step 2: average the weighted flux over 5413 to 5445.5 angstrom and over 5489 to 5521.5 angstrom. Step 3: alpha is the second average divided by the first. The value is 0.99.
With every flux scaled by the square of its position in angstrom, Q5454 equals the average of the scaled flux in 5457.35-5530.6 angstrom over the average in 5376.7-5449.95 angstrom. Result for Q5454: 1.02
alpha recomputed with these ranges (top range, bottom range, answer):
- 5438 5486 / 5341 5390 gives 1.01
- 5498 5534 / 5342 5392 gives 1.02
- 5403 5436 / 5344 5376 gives 1.00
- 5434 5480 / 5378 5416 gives 1.02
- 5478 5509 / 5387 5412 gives 1.05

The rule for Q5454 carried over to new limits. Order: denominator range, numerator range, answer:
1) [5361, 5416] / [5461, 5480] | 1.03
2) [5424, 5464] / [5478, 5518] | 1.00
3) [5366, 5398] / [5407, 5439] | 1.01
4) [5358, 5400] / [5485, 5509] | 1.01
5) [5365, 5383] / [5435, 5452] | 1.01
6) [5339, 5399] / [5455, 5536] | 1.02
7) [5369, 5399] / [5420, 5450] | 1.01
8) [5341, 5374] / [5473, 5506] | 1.01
